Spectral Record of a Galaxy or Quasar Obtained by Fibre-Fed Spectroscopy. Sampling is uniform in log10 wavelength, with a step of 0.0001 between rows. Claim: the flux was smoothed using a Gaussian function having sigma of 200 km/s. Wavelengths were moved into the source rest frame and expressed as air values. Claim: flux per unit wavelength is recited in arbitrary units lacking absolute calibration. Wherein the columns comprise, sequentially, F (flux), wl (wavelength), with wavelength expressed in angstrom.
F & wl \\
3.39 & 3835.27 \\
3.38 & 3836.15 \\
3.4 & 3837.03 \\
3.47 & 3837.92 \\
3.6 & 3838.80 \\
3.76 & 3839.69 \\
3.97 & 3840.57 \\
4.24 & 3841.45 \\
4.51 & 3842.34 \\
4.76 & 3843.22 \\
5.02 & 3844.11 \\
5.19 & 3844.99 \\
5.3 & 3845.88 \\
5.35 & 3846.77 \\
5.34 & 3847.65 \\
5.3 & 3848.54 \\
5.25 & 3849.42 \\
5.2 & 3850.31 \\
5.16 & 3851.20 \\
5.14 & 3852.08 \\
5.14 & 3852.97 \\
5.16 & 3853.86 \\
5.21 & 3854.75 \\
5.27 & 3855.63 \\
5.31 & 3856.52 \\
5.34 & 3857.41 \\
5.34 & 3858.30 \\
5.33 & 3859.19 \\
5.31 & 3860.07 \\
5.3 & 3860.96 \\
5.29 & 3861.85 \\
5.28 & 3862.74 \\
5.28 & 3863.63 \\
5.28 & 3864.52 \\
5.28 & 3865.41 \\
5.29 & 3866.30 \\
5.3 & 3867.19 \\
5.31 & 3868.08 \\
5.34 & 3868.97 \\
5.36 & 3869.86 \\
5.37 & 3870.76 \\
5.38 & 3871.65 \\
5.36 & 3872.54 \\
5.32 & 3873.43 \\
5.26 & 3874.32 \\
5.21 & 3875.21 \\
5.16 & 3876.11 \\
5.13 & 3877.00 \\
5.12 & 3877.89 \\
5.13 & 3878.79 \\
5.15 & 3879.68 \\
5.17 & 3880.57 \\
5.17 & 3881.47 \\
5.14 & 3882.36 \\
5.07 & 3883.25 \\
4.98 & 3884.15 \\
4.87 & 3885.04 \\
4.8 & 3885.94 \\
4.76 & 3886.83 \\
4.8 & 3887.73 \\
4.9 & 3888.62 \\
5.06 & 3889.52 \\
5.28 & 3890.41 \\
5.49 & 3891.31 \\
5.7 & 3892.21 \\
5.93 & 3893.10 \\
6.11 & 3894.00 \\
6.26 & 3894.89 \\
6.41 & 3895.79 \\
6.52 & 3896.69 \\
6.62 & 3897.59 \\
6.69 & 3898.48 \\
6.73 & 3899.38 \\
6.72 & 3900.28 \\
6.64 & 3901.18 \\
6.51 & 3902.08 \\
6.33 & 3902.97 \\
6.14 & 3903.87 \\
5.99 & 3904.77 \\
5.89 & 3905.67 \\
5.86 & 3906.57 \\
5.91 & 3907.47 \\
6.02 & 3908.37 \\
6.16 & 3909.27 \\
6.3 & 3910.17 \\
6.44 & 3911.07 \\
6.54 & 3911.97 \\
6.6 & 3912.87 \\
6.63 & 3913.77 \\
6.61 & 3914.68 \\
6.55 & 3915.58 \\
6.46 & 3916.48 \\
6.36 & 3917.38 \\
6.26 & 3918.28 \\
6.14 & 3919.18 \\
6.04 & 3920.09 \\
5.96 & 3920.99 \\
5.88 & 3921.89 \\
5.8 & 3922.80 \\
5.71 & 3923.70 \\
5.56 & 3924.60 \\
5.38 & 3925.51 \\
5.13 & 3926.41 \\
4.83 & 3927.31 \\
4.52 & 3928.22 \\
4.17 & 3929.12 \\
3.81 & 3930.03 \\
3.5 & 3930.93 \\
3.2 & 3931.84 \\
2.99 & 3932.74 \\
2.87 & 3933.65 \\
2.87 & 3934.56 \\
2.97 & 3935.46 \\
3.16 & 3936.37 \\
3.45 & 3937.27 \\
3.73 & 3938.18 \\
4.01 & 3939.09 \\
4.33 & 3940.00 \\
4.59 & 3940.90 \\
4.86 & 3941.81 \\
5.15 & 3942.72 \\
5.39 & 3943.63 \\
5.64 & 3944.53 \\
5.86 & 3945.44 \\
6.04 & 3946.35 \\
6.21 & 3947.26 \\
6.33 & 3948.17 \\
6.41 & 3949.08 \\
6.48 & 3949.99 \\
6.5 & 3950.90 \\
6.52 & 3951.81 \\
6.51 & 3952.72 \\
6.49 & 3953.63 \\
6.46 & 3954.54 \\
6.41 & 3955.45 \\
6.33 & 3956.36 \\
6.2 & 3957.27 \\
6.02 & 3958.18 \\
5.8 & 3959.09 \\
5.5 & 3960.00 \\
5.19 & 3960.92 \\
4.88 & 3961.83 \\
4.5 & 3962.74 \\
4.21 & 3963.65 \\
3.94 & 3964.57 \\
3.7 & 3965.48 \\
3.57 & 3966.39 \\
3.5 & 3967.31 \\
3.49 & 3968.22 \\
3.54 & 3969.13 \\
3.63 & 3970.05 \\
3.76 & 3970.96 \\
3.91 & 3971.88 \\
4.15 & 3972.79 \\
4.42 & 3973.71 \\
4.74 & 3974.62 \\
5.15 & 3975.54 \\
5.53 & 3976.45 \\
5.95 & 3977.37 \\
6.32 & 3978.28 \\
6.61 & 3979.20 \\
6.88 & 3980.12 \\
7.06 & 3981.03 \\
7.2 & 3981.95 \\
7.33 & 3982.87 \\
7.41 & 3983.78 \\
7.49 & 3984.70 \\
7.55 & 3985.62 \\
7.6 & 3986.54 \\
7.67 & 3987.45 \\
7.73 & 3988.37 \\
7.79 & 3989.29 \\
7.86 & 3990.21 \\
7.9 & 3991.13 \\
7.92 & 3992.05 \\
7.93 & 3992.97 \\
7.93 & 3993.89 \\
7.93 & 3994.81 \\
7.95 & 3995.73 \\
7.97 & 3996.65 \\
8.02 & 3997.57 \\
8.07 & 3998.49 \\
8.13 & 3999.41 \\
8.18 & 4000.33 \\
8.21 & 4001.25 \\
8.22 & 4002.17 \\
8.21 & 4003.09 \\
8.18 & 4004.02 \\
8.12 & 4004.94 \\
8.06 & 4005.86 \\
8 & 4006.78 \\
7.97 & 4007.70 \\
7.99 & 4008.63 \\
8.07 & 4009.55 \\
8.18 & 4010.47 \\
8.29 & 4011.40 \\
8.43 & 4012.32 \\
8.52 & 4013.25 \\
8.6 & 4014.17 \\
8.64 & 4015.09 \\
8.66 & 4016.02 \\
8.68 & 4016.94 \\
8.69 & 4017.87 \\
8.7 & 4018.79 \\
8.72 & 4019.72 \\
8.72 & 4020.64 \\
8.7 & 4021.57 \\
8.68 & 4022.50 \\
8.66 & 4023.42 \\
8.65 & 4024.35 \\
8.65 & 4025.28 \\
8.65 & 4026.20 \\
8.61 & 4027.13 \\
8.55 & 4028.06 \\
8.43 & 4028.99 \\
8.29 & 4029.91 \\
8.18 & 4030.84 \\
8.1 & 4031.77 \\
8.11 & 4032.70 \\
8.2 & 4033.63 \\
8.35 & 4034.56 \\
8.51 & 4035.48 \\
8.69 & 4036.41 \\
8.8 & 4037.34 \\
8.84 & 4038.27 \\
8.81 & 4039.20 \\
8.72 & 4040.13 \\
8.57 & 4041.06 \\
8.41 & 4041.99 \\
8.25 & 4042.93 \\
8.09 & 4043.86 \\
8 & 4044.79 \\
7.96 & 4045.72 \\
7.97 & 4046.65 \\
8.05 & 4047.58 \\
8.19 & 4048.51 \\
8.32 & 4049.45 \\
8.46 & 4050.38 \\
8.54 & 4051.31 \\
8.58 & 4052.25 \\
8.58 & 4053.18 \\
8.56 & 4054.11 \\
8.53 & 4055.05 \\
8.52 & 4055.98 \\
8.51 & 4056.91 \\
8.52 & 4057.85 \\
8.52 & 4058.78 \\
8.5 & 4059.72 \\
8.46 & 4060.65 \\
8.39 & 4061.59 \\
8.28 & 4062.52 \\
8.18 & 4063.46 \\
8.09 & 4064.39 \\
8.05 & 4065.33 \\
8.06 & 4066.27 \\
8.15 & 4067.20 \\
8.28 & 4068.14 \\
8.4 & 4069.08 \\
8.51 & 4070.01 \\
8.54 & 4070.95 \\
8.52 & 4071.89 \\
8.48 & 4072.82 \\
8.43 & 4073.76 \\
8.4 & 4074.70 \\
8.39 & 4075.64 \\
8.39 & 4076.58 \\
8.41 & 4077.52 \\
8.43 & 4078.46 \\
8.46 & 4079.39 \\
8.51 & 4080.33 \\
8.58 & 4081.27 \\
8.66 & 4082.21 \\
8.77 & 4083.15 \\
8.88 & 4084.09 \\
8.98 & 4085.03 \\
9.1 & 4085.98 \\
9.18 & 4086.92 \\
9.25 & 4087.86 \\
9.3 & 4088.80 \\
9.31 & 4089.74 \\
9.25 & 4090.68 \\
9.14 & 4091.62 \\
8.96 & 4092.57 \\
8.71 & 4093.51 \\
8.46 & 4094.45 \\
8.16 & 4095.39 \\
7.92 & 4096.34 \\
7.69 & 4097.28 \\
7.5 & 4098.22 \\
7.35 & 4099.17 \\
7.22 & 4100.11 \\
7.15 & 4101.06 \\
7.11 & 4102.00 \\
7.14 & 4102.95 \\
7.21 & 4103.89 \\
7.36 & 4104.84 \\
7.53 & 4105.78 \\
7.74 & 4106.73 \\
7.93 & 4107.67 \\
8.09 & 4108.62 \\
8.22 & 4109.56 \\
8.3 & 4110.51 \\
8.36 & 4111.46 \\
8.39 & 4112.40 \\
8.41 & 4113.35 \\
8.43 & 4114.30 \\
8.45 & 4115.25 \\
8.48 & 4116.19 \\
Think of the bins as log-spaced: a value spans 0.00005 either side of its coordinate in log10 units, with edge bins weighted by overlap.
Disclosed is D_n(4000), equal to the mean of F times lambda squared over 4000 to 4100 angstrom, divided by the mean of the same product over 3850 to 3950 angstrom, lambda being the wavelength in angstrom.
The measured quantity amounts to 1.7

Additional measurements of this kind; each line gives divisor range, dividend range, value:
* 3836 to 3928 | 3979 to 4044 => 1.60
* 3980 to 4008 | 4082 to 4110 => 1.11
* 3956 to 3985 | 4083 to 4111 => 1.67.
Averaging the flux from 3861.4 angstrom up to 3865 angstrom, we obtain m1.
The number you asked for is 5.28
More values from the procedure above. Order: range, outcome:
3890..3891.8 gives 5.37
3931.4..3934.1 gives 3.02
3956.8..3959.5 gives 6.02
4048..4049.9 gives 8.23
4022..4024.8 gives 8.66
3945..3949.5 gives 6.16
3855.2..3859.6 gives 5.31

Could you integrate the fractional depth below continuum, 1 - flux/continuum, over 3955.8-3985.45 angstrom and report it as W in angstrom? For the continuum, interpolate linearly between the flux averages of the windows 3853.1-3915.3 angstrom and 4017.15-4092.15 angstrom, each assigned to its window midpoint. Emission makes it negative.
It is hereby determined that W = 7.6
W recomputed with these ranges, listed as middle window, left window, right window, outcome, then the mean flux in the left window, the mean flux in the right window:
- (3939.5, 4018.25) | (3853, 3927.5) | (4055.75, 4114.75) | 3.7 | 5.66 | 8.32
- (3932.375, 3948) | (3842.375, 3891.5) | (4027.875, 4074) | 5.0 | 5.19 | 8.38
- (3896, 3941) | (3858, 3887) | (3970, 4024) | 4.5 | 5.21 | 7.52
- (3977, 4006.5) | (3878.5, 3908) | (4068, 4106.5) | -2.6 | 5.73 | 8.34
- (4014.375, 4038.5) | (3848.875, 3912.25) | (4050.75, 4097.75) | -2.3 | 5.55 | 8.55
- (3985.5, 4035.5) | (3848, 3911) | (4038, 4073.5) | -3.9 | 5.53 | 8.38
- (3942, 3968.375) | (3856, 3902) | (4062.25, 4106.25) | 4.1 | 5.47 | 8.31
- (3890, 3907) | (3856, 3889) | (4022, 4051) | -1.5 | 5.19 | 8.41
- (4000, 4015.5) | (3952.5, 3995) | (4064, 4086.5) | -3.3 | 5.94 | 8.48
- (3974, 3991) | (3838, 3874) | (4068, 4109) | -0.1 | 5.09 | 8.31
